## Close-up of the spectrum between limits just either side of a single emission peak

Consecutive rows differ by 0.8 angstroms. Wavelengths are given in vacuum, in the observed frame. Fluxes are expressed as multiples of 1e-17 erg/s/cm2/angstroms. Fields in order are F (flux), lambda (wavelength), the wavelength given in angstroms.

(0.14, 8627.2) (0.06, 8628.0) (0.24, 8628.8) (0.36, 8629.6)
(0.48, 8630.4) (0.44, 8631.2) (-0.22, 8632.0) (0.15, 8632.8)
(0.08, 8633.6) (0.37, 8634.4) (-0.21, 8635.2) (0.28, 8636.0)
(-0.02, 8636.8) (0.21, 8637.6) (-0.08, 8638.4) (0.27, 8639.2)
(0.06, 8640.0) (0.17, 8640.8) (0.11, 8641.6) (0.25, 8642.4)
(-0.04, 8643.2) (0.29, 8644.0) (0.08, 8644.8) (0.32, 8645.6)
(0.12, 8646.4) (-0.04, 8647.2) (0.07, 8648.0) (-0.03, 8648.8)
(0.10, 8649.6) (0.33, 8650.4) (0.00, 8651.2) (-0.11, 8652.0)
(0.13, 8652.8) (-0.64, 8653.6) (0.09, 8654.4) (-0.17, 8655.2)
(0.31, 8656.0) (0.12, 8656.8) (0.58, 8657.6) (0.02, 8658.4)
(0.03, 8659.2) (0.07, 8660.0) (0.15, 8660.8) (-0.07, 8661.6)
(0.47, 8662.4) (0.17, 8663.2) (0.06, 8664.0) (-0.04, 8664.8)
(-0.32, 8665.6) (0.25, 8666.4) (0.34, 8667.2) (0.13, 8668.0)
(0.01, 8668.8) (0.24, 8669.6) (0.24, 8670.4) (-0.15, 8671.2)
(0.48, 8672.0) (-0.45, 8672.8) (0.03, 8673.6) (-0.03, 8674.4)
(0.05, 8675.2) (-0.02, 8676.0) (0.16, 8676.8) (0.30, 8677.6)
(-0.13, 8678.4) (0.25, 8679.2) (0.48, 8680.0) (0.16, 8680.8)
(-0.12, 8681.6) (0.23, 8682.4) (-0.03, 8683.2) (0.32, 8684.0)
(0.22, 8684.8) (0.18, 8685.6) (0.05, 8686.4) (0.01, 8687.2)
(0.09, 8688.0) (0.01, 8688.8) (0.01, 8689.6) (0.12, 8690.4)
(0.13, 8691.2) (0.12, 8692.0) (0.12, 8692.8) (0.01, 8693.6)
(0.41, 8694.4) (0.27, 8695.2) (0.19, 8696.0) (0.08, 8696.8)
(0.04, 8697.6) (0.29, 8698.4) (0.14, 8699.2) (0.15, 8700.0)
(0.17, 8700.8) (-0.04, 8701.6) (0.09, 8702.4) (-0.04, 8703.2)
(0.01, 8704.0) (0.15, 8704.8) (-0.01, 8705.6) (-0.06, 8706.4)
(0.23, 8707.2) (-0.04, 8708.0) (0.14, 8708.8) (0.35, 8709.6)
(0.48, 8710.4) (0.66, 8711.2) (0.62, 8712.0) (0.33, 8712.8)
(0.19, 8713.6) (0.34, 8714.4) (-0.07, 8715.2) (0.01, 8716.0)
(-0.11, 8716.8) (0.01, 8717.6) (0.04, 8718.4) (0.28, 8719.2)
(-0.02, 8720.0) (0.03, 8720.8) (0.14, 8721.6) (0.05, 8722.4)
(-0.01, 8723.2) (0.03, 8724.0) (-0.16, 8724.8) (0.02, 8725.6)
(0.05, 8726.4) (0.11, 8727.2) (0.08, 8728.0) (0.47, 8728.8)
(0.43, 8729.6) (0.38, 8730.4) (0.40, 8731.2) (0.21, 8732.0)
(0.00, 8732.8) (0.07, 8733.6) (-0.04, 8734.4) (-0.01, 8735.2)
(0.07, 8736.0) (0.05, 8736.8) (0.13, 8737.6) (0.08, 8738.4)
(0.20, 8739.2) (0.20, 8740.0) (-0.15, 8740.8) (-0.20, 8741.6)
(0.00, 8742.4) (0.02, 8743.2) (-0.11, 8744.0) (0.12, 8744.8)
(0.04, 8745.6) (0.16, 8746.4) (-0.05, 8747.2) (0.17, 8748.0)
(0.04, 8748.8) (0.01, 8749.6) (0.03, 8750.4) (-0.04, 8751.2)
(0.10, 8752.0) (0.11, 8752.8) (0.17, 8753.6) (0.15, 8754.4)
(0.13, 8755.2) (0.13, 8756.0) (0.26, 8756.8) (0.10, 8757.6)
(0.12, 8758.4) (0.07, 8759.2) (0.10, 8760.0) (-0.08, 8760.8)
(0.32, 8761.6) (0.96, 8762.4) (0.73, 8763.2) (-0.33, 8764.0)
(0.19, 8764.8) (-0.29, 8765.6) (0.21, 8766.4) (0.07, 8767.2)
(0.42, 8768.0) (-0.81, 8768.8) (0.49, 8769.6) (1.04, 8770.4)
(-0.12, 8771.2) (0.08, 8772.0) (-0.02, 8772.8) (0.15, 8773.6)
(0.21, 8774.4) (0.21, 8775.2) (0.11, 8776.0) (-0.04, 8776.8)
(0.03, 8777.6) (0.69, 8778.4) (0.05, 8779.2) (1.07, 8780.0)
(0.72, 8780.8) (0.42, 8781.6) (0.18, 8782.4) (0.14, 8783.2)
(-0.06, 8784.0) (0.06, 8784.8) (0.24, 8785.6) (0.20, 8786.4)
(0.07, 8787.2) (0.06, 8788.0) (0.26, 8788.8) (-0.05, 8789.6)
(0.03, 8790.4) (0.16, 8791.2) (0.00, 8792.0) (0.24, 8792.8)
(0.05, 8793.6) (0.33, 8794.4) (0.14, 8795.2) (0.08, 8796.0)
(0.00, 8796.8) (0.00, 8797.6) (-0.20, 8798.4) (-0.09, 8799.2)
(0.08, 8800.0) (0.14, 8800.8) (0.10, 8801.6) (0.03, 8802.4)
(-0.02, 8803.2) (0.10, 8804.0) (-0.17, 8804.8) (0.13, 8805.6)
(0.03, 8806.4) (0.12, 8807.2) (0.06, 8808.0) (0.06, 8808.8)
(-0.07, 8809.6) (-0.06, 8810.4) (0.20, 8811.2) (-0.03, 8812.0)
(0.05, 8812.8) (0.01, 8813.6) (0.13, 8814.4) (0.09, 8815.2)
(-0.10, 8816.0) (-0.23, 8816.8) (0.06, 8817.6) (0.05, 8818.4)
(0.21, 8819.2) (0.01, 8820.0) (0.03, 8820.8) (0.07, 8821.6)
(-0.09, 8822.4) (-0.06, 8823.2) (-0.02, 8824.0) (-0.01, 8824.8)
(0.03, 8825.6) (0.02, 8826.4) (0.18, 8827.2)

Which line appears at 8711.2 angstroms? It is [S II] 6716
